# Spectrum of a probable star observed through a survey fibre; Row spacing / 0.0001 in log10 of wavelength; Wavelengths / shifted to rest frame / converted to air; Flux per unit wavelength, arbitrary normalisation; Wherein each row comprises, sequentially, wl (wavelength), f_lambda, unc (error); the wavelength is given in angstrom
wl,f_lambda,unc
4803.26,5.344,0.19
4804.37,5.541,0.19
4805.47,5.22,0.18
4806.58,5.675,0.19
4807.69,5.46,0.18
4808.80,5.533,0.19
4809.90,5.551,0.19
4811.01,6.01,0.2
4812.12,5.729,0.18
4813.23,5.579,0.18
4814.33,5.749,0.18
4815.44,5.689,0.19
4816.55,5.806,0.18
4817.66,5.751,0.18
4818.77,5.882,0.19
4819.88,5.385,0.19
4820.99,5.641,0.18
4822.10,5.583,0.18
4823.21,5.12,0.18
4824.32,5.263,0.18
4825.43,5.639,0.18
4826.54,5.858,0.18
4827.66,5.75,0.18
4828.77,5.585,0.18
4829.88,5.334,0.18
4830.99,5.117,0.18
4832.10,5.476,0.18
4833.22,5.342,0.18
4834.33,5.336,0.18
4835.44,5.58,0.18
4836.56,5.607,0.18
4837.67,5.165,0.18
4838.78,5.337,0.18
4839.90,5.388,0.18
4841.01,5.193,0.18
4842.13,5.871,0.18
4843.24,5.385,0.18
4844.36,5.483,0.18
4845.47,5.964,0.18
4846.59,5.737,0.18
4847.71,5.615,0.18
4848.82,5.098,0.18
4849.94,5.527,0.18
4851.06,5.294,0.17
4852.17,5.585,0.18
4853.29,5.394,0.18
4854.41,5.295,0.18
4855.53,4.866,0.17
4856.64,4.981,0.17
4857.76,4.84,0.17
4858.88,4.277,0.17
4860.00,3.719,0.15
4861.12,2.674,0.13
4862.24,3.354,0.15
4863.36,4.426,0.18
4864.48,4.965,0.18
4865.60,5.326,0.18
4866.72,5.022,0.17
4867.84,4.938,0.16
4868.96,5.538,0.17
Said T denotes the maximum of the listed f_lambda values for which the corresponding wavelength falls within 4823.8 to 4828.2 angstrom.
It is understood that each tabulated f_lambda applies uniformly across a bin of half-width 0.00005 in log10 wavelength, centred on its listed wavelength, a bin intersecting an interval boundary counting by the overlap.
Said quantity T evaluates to 5.858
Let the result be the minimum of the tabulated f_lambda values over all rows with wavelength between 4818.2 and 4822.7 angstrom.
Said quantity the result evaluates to 5.385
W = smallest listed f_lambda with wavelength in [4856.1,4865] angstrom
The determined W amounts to 2.674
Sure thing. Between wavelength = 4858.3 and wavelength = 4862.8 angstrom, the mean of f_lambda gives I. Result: 3.51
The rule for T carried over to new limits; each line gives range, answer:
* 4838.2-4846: 5.964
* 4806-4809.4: 5.675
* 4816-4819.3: 5.882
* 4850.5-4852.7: 5.585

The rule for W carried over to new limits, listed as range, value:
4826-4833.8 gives 5.117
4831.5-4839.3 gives 5.165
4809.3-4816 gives 5.551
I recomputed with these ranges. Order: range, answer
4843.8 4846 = 5.73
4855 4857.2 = 4.94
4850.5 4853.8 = 5.43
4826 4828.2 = 5.78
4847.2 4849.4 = 5.36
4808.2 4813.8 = 5.69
